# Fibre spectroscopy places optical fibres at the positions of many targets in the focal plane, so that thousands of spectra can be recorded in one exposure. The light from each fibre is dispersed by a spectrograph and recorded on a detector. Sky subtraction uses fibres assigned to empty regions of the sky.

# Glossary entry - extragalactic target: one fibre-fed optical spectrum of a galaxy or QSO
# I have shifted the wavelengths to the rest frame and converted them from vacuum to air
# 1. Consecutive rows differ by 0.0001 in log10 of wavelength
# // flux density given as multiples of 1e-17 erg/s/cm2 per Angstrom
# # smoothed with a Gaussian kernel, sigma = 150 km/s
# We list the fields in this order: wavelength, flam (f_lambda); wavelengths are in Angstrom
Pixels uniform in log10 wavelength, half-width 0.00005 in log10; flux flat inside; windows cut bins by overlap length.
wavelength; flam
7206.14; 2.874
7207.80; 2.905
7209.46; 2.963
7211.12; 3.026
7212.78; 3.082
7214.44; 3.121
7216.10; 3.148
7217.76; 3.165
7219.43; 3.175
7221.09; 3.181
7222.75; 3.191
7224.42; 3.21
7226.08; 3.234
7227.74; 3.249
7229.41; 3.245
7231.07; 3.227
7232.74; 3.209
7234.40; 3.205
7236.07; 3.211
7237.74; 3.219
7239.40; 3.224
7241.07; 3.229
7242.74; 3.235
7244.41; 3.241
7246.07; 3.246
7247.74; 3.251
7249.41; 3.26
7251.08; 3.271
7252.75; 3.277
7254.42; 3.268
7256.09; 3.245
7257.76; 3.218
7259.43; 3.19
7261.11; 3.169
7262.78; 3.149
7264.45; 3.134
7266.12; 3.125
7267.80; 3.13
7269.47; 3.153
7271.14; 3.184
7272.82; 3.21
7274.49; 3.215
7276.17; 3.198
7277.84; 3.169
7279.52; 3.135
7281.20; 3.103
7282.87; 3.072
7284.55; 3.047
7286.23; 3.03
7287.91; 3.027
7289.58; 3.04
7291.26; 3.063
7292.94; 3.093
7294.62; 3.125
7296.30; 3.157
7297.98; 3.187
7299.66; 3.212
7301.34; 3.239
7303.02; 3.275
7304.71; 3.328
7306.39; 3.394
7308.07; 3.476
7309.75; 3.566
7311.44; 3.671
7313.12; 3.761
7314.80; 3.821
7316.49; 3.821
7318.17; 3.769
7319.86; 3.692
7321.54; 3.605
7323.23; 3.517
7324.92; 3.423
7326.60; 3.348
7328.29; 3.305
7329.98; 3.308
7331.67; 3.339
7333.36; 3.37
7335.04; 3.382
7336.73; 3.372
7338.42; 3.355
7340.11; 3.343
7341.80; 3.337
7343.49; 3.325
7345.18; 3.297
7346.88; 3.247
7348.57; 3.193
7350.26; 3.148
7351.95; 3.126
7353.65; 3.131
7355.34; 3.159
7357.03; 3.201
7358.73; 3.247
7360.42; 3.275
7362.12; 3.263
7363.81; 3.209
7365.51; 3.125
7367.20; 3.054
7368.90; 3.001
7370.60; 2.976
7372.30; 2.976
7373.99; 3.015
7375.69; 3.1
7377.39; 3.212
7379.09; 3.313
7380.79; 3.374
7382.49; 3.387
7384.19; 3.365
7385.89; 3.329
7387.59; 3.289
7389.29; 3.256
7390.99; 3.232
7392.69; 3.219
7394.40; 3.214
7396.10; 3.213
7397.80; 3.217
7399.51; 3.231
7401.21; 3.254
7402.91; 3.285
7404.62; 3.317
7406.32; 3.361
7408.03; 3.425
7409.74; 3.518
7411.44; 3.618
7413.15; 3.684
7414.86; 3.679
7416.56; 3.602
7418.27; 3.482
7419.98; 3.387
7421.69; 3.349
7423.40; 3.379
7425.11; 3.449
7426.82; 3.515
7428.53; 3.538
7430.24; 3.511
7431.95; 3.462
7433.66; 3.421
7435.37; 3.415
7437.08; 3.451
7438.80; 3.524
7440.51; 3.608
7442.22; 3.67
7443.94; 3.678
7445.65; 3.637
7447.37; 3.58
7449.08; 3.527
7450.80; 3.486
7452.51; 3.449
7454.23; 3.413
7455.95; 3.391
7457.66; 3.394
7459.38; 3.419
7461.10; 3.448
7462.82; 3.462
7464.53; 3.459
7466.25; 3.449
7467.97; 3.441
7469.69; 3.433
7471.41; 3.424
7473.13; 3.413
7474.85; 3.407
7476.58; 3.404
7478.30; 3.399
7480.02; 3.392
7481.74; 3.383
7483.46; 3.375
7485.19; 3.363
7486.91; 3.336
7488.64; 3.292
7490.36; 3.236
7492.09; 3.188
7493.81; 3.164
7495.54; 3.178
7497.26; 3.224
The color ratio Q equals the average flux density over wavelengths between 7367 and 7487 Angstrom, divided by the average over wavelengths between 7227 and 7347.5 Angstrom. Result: 1.0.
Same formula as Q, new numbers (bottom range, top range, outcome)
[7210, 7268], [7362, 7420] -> 1.03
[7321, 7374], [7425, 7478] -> 1.07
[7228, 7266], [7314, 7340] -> 1.08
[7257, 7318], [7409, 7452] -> 1.08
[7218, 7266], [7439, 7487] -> 1.08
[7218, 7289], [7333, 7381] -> 1.01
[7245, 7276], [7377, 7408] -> 1.03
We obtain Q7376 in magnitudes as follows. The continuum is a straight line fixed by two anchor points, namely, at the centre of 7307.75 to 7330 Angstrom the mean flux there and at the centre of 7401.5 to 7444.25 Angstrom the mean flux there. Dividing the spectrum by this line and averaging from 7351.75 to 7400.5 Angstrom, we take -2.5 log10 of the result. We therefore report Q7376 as 0.11 mag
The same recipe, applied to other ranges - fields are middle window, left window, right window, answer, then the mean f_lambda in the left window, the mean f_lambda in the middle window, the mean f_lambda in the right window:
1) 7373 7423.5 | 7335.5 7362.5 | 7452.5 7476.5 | -0.01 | 3.25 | 3.34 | 3.43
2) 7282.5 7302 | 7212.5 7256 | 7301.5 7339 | 0.10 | 3.22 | 3.11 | 3.49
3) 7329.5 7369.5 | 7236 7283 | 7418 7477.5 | 0.03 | 3.2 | 3.24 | 3.47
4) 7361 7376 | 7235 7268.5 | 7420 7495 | 0.09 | 3.21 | 3.08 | 3.43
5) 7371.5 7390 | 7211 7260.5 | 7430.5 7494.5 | 0.04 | 3.21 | 3.24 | 3.43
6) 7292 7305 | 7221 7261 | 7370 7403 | 0.01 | 3.23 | 3.19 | 3.22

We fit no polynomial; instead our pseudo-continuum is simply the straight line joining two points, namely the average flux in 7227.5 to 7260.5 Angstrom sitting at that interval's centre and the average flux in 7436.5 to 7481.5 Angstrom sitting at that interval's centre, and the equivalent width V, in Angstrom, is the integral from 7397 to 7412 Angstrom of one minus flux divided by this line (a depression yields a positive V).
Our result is 0.3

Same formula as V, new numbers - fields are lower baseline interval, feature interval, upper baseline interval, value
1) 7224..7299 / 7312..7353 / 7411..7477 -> -1.6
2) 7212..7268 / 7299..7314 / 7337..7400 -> -1.1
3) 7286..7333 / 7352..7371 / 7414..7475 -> 1.5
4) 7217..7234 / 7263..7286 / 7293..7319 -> 1.4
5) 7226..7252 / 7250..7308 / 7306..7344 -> 3.1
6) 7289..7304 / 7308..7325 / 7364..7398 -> -2.7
